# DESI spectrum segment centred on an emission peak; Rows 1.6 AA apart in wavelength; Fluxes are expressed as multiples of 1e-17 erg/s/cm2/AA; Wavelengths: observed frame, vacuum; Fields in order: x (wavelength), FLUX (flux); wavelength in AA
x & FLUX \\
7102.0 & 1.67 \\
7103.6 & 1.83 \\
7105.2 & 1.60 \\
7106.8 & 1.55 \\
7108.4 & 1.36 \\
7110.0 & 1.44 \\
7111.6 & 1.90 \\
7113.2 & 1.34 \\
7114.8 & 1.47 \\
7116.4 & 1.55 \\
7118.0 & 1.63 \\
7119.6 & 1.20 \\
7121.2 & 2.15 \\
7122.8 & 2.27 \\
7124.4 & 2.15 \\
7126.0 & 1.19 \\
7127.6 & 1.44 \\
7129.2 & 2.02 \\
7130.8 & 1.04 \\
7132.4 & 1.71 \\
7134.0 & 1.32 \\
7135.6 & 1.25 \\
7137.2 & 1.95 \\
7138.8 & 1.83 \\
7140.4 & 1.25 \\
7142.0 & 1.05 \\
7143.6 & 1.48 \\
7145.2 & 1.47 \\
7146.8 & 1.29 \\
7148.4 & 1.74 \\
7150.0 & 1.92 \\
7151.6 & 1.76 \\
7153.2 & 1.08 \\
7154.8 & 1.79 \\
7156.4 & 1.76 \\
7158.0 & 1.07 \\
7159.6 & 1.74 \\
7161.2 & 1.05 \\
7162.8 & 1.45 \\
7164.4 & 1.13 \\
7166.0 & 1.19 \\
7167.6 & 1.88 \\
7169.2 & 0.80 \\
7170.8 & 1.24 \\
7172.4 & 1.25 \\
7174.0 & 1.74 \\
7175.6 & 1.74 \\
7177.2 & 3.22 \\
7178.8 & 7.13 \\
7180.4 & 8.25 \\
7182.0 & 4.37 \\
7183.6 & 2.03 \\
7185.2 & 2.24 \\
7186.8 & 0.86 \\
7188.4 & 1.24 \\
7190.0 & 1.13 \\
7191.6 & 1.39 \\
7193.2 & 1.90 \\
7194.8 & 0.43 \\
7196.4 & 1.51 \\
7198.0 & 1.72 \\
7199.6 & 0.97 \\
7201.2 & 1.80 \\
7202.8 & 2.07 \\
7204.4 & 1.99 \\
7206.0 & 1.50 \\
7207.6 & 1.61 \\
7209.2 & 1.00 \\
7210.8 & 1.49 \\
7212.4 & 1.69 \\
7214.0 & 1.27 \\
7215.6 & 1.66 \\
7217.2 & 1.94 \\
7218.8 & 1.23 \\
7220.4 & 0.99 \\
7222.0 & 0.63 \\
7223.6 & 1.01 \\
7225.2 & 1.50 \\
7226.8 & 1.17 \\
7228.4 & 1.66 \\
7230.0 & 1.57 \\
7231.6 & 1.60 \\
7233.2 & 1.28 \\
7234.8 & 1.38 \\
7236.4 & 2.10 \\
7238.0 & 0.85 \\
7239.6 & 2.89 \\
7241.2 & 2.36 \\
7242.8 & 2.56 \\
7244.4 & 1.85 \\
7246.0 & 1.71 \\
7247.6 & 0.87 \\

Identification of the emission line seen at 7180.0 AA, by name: Hbeta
